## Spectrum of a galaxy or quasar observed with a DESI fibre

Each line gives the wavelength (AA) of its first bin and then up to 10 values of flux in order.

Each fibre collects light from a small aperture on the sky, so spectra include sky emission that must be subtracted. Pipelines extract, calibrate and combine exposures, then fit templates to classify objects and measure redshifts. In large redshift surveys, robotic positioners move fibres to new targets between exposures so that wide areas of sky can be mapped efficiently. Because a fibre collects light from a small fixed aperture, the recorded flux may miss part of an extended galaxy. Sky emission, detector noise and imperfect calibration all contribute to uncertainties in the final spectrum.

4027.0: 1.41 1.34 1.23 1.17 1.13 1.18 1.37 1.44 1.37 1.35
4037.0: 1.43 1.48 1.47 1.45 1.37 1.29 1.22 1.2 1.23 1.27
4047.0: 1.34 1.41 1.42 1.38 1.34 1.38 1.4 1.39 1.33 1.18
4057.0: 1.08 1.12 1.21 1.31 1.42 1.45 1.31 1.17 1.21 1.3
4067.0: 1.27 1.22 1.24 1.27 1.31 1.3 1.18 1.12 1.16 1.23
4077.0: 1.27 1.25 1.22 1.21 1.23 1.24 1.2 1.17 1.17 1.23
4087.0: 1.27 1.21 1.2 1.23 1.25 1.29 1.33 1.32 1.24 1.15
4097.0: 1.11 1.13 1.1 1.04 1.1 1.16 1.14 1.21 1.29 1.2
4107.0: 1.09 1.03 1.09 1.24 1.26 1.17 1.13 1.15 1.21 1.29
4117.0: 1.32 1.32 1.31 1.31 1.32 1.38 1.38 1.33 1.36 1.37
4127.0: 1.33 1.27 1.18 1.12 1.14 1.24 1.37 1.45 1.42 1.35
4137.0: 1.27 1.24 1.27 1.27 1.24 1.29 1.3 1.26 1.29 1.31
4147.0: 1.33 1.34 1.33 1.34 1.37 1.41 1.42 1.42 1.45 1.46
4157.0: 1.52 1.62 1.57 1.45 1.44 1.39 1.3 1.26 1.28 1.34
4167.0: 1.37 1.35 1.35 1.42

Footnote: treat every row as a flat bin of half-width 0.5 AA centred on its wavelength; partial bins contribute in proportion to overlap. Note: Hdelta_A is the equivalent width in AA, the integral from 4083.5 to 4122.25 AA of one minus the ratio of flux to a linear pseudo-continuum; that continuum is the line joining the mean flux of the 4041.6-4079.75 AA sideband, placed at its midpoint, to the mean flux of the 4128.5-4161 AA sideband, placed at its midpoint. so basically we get 3.0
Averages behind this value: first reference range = 1.27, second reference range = 1.35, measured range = 1.21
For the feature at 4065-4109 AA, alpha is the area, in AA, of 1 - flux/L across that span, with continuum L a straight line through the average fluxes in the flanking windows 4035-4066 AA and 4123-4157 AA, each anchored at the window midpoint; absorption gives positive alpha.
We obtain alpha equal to 3.88 AA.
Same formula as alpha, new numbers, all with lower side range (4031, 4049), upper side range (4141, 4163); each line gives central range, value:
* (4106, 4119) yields 1.7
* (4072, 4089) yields 1.8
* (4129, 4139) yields 0.7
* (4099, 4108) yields 1.5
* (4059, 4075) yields 1.0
